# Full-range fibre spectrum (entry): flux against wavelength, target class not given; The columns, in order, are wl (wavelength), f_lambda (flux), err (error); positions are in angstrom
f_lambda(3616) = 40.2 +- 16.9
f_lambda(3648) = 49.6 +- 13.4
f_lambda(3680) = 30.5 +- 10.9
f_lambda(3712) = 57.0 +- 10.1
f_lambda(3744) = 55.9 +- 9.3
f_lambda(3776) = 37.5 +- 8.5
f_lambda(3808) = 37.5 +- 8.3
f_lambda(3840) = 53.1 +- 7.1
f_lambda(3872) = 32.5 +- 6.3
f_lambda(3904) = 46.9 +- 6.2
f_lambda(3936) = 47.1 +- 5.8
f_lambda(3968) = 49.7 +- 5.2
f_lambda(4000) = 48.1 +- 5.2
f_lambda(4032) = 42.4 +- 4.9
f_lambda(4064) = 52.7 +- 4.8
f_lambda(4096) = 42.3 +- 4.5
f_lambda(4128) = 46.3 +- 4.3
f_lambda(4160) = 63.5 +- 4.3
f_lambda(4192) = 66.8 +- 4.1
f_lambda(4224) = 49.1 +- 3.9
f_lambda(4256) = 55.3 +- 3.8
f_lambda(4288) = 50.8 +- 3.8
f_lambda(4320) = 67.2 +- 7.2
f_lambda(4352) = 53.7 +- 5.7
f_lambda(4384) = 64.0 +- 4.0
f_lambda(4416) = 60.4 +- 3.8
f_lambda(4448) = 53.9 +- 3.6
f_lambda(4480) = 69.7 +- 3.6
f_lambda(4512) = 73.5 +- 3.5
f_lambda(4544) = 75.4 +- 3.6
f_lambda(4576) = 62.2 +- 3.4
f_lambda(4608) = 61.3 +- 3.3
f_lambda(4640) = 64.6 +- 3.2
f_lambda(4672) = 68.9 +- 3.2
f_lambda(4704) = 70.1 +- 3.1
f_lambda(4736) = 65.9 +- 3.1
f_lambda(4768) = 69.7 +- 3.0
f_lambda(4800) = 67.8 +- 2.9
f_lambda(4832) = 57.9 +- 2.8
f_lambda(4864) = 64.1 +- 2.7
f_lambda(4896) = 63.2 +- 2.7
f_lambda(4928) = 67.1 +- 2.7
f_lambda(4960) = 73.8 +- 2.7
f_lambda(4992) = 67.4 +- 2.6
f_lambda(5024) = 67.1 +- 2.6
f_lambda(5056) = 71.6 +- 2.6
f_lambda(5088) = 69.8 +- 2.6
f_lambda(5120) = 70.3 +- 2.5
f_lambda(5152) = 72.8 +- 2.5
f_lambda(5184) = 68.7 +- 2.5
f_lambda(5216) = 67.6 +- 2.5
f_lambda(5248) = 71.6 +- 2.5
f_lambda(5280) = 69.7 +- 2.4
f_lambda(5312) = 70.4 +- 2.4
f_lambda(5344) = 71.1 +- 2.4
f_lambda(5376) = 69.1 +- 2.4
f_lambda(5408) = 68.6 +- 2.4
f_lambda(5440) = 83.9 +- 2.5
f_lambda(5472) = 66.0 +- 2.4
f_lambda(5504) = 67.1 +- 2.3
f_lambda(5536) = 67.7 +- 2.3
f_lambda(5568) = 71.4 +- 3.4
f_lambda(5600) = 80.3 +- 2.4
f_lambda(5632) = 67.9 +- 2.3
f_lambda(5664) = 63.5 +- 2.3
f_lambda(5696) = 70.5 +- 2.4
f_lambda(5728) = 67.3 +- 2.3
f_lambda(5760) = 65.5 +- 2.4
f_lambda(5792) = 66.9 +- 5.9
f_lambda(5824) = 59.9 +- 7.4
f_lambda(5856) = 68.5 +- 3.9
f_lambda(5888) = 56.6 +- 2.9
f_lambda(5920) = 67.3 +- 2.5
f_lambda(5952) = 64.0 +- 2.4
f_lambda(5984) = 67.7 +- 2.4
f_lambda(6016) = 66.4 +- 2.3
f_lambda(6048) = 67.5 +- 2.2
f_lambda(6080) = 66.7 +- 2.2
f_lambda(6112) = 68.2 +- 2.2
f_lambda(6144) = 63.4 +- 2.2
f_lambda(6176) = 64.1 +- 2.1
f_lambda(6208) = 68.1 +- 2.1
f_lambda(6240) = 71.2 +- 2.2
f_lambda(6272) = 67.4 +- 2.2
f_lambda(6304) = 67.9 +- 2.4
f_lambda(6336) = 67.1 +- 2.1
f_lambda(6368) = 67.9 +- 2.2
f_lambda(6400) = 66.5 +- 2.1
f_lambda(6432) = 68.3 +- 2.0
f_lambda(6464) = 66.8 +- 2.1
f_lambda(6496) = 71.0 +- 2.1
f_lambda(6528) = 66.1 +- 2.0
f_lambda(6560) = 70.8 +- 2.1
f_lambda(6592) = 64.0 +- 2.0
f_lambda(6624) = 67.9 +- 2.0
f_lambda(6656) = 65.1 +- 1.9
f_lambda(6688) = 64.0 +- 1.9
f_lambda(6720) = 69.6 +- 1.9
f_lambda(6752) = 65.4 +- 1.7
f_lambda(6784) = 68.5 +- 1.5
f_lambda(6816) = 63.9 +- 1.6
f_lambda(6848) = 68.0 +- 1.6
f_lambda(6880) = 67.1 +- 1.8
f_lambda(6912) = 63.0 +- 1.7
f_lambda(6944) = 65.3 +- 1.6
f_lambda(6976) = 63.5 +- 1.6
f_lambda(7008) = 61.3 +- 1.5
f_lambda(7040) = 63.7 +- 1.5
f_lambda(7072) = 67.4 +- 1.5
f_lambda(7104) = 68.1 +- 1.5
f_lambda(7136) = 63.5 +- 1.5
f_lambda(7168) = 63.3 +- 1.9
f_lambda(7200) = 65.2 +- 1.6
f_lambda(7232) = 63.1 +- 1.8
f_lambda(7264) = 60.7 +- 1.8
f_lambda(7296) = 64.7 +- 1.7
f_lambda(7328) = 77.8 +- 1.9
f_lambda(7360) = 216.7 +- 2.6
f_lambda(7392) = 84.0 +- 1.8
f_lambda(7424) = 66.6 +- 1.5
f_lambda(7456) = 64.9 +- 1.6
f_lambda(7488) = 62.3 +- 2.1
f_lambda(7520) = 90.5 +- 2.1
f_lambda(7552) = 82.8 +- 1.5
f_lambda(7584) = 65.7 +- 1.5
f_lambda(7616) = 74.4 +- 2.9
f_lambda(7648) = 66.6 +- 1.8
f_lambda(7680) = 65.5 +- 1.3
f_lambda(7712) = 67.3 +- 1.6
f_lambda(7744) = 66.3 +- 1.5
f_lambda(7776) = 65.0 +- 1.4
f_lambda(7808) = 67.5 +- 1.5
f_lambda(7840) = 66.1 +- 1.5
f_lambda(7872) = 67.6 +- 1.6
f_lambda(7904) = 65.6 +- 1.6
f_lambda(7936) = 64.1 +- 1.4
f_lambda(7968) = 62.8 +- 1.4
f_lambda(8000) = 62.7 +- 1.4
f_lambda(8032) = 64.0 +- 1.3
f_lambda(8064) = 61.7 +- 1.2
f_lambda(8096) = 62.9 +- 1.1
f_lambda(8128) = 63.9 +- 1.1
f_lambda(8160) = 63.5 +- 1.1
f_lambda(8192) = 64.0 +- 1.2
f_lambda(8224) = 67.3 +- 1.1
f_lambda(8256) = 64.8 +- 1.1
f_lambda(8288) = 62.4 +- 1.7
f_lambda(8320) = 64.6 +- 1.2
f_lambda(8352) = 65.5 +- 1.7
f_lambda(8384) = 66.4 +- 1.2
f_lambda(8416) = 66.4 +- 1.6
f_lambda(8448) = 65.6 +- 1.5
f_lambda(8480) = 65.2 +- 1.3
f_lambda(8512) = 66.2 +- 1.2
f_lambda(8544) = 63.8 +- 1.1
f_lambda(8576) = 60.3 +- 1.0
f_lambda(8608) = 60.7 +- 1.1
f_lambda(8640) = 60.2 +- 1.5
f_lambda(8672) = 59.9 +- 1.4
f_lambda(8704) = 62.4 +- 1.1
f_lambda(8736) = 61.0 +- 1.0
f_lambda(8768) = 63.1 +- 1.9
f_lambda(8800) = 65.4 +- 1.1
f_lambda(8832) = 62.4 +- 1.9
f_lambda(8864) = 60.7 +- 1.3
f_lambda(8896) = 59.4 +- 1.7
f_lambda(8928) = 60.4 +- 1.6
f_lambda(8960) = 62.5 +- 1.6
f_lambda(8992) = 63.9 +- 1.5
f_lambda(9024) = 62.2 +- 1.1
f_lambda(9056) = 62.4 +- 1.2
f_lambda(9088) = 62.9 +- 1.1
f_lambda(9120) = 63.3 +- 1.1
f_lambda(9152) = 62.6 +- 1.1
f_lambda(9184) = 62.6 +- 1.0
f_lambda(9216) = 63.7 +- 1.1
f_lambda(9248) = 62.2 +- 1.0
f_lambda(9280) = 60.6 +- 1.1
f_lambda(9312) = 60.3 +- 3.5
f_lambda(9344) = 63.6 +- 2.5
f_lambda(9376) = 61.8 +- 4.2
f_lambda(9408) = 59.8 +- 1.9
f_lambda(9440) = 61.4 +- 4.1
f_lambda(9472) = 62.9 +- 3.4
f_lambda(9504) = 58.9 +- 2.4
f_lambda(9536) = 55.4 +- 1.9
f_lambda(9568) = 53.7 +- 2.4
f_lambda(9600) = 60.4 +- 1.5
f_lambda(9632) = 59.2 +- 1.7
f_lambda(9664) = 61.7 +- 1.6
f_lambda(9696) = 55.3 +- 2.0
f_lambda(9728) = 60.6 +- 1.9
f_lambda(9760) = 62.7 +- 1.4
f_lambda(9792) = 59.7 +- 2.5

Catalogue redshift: 0.12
